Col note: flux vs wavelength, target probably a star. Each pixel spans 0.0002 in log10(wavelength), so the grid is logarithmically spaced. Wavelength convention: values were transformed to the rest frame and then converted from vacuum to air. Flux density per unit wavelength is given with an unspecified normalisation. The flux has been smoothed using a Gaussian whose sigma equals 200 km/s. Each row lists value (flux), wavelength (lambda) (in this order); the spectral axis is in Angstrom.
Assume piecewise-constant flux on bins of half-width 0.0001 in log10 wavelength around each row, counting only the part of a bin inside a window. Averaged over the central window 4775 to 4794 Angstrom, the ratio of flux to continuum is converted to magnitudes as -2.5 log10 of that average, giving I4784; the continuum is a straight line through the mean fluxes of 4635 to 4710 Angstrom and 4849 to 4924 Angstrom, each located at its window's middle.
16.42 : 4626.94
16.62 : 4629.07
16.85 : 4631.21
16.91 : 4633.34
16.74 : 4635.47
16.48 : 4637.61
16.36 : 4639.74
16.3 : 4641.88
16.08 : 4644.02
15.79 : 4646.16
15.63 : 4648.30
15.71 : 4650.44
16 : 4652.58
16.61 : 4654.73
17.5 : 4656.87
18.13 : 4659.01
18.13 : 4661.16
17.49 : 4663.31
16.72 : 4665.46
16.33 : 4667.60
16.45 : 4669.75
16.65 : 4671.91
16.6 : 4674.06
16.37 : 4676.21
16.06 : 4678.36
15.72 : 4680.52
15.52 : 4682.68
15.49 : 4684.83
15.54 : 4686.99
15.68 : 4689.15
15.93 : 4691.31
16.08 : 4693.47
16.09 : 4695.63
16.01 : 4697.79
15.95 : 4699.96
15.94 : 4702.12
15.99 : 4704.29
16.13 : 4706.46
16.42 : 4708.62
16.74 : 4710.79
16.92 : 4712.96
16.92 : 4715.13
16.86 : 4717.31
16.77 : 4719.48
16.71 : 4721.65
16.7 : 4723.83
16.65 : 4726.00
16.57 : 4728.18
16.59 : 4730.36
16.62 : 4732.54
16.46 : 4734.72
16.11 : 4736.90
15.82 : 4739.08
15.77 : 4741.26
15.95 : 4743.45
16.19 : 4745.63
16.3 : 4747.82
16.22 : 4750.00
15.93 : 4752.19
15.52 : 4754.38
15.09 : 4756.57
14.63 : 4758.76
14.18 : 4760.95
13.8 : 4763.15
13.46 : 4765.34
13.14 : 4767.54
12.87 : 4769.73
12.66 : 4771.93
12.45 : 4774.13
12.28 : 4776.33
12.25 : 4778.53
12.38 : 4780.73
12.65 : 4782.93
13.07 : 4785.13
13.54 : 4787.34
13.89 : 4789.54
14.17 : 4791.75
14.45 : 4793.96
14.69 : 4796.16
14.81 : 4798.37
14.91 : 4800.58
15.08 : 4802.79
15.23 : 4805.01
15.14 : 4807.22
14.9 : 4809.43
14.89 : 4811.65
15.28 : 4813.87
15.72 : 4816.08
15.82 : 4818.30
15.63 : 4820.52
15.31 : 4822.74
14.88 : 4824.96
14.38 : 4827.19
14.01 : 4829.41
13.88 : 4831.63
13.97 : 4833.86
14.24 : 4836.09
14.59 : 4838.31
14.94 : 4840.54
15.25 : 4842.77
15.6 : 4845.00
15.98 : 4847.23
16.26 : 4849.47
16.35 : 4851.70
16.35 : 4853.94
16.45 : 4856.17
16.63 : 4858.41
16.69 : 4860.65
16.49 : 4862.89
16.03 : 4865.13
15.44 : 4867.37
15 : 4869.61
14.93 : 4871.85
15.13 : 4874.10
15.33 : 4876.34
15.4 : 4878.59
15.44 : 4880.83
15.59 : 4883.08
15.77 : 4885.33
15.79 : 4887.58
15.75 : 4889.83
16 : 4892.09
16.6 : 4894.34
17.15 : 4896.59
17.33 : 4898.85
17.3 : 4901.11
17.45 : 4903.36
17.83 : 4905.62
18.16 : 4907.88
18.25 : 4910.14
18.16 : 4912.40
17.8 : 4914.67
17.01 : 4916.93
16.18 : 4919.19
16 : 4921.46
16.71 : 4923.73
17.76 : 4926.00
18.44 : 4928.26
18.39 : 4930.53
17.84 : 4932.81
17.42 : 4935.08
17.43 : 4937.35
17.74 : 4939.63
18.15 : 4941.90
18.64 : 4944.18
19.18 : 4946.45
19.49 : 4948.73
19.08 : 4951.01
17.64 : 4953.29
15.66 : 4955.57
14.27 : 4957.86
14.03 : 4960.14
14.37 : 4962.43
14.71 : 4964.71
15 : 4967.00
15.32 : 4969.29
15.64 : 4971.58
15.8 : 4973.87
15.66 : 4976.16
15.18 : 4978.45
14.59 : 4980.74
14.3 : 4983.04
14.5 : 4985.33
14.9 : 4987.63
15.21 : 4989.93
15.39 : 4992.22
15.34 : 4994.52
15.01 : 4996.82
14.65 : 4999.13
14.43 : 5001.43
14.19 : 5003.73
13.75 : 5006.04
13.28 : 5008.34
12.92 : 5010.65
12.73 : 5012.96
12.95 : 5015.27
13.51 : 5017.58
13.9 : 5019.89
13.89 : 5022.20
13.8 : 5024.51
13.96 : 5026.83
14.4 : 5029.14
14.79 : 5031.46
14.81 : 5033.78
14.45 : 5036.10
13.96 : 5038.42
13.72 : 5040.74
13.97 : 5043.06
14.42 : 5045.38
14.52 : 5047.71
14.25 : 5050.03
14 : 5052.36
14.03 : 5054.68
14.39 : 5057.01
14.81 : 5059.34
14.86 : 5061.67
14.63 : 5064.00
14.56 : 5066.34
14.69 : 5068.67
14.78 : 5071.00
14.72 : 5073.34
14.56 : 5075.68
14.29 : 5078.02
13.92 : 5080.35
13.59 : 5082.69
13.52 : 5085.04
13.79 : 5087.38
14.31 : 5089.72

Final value 0.24 mag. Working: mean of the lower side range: 16.3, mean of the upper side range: 16.4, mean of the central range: 13.1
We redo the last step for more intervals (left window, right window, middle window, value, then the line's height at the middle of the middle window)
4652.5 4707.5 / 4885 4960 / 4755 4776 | 0.224 mag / 16.7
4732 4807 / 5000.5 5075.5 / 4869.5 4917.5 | -0.157 mag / 14.3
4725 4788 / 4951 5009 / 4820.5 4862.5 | -0.040 mag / 14.8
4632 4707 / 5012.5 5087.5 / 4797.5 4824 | 0.021 mag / 15.5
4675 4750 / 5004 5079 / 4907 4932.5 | -0.176 mag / 14.9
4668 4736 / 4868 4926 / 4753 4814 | 0.173 mag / 16.4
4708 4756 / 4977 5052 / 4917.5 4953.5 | -0.202 mag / 14.8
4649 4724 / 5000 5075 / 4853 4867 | -0.075 mag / 15.3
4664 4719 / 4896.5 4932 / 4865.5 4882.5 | 0.132 mag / 17.3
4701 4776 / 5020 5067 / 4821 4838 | 0.056 mag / 15.2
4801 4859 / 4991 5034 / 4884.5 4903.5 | -0.118 mag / 14.8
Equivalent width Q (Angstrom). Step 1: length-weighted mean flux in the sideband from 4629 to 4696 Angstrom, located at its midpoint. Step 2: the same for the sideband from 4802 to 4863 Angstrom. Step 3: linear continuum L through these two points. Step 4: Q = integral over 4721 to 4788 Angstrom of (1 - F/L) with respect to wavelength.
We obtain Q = 4.4 Angstrom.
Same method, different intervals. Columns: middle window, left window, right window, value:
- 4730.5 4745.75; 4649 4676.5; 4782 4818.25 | -0.6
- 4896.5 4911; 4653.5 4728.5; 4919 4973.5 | -0.7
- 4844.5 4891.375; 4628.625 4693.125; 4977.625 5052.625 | -2.2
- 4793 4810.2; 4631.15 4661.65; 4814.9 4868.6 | 0.9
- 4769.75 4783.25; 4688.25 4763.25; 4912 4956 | 3.3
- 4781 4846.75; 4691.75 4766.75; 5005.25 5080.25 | 3.6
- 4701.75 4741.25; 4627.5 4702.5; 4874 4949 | 0.1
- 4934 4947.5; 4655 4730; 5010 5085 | -3.0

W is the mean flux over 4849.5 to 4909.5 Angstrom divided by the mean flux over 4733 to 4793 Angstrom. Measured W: 1.13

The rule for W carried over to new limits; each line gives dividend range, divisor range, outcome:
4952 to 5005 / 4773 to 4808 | 1.09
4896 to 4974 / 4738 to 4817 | 1.18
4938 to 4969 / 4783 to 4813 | 1.16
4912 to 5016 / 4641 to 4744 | 0.97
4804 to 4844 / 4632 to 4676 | 0.90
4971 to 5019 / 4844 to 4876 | 0.91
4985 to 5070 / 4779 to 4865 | 0.95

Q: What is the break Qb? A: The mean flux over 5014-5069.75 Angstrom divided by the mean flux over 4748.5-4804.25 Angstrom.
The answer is 1.02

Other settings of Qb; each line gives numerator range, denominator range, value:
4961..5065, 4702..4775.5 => 0.92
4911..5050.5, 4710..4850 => 1.03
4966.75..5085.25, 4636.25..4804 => 0.93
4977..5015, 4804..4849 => 0.96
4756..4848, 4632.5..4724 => 0.87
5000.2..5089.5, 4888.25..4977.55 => 0.83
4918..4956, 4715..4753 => 1.09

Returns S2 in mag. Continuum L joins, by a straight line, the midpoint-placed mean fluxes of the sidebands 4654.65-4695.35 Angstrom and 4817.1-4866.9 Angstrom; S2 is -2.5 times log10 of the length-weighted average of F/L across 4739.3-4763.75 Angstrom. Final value 0.04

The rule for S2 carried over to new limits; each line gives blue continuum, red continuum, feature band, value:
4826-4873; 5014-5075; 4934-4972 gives -0.13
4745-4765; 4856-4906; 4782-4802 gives 0.11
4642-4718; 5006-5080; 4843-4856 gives -0.05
